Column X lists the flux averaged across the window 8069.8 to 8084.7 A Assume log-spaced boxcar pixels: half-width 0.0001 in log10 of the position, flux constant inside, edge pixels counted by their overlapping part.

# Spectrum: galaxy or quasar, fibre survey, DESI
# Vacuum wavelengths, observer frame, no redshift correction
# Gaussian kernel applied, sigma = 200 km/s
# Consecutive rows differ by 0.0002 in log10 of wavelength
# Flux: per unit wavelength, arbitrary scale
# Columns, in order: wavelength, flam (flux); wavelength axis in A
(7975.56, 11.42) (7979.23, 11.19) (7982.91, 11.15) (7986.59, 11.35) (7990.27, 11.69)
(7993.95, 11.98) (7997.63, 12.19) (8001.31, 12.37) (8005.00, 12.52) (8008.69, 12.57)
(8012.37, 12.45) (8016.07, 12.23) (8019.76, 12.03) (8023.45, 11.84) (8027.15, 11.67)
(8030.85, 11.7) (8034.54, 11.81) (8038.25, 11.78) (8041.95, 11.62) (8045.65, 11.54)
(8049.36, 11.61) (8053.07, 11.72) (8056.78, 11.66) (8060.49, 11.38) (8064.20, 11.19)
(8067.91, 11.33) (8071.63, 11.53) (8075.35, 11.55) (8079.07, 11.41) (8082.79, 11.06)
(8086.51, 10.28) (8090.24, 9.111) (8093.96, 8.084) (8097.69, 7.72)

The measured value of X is 11.4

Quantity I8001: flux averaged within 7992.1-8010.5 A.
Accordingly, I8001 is 12.3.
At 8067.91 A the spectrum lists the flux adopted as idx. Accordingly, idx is 11.33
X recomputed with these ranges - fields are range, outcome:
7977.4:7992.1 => 11.3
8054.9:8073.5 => 11.4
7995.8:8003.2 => 12.3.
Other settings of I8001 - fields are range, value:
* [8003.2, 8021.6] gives 12.4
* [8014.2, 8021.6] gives 12.1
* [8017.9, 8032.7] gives 11.8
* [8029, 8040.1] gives 11.8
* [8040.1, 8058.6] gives 11.6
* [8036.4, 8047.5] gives 11.7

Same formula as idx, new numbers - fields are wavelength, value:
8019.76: 12.03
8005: 12.52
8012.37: 12.45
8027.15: 11.67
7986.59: 11.35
